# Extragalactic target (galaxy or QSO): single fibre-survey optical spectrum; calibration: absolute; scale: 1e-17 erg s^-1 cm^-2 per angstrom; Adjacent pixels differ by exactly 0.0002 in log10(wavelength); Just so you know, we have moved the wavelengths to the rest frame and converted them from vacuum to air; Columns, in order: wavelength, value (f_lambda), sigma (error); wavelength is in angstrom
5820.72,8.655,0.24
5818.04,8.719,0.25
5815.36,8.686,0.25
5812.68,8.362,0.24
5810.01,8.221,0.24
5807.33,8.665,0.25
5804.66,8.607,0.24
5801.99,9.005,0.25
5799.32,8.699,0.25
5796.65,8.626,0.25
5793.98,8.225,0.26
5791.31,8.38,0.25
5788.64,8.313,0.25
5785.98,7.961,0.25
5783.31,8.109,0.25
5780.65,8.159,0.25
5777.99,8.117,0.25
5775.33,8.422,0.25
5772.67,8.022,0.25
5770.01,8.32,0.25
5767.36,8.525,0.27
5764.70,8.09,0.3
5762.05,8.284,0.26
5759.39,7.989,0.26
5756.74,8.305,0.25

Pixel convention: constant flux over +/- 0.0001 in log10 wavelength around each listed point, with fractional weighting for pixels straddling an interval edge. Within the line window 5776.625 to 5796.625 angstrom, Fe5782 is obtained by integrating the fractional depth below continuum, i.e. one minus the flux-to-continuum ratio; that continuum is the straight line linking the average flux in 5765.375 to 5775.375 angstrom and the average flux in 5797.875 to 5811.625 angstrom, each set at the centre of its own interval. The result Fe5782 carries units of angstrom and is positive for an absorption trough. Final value 0.6 angstrom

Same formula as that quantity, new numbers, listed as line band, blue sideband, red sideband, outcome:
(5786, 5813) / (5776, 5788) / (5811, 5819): -0.42 angstrom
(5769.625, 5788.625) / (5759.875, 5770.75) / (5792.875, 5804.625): 0.60 angstrom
